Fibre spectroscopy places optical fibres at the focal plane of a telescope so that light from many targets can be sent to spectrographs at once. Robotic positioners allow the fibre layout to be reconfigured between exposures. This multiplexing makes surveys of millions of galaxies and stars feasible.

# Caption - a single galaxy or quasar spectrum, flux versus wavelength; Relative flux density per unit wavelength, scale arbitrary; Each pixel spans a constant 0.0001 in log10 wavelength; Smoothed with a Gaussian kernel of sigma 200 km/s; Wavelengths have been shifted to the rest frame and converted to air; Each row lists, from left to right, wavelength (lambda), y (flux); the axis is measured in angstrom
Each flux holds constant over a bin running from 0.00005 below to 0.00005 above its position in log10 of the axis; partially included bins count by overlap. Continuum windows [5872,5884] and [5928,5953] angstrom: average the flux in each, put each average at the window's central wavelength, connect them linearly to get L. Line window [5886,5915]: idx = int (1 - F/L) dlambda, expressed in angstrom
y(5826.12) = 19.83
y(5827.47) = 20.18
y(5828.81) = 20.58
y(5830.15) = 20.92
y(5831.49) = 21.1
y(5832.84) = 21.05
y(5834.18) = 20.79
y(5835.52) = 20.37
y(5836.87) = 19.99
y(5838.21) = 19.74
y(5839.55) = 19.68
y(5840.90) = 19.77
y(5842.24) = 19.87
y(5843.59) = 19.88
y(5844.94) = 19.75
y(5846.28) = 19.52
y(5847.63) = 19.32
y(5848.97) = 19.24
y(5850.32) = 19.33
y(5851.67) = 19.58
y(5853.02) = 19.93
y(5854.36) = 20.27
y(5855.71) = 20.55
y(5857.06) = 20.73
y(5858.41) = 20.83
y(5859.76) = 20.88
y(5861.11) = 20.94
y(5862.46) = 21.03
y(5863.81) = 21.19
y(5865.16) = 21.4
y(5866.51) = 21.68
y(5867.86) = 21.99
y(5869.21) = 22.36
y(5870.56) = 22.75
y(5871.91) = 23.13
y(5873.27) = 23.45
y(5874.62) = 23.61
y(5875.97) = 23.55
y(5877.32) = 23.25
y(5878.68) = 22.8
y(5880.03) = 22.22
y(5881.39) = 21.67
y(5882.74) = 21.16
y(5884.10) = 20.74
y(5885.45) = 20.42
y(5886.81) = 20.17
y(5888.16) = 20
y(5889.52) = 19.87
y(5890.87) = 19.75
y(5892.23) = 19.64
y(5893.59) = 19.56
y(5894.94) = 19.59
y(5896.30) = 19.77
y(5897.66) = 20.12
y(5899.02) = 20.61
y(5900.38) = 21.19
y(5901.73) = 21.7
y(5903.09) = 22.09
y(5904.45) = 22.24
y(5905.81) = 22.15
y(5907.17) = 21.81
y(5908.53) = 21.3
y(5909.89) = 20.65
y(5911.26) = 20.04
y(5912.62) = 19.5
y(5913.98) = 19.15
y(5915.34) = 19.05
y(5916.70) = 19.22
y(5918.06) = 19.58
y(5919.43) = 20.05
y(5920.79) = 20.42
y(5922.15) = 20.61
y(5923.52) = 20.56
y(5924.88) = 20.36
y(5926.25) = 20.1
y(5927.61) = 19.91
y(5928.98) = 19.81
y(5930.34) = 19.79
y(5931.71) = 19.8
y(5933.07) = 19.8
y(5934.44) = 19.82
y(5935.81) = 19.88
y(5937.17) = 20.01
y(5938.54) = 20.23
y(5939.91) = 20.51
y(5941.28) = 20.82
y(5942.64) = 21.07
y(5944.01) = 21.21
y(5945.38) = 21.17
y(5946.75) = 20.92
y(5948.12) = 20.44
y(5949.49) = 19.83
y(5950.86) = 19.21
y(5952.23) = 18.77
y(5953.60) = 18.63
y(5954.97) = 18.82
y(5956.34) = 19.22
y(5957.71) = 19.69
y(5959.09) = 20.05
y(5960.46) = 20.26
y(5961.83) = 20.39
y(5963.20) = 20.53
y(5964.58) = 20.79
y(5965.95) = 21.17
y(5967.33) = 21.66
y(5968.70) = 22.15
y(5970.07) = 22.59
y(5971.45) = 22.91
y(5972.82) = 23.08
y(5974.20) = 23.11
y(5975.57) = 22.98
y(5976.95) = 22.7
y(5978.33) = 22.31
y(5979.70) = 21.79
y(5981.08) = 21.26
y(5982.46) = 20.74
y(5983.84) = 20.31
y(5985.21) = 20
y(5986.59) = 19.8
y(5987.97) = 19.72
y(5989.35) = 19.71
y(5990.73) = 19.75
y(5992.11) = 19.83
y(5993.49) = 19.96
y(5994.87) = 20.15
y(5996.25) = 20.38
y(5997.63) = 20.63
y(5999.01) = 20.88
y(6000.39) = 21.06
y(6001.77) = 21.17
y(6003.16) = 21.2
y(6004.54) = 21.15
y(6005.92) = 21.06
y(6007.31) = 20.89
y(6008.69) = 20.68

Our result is 1.6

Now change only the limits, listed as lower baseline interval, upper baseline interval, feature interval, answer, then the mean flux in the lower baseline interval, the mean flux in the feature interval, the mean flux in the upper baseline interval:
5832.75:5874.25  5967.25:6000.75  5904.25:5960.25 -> 2.3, 20.7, 20.1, 21.2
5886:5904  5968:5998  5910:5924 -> 0.5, 20.3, 19.8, 21.2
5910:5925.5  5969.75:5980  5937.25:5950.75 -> 0.4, 19.9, 20.6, 22.7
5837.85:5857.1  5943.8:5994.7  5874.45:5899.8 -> -1.1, 19.8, 20.9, 20.7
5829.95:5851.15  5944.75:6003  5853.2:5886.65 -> -2.6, 20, 21.7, 20.7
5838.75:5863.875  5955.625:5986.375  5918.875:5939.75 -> 0.8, 20.1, 20.1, 21.3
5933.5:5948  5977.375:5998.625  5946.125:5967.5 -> 0.6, 20.5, 20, 20.5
